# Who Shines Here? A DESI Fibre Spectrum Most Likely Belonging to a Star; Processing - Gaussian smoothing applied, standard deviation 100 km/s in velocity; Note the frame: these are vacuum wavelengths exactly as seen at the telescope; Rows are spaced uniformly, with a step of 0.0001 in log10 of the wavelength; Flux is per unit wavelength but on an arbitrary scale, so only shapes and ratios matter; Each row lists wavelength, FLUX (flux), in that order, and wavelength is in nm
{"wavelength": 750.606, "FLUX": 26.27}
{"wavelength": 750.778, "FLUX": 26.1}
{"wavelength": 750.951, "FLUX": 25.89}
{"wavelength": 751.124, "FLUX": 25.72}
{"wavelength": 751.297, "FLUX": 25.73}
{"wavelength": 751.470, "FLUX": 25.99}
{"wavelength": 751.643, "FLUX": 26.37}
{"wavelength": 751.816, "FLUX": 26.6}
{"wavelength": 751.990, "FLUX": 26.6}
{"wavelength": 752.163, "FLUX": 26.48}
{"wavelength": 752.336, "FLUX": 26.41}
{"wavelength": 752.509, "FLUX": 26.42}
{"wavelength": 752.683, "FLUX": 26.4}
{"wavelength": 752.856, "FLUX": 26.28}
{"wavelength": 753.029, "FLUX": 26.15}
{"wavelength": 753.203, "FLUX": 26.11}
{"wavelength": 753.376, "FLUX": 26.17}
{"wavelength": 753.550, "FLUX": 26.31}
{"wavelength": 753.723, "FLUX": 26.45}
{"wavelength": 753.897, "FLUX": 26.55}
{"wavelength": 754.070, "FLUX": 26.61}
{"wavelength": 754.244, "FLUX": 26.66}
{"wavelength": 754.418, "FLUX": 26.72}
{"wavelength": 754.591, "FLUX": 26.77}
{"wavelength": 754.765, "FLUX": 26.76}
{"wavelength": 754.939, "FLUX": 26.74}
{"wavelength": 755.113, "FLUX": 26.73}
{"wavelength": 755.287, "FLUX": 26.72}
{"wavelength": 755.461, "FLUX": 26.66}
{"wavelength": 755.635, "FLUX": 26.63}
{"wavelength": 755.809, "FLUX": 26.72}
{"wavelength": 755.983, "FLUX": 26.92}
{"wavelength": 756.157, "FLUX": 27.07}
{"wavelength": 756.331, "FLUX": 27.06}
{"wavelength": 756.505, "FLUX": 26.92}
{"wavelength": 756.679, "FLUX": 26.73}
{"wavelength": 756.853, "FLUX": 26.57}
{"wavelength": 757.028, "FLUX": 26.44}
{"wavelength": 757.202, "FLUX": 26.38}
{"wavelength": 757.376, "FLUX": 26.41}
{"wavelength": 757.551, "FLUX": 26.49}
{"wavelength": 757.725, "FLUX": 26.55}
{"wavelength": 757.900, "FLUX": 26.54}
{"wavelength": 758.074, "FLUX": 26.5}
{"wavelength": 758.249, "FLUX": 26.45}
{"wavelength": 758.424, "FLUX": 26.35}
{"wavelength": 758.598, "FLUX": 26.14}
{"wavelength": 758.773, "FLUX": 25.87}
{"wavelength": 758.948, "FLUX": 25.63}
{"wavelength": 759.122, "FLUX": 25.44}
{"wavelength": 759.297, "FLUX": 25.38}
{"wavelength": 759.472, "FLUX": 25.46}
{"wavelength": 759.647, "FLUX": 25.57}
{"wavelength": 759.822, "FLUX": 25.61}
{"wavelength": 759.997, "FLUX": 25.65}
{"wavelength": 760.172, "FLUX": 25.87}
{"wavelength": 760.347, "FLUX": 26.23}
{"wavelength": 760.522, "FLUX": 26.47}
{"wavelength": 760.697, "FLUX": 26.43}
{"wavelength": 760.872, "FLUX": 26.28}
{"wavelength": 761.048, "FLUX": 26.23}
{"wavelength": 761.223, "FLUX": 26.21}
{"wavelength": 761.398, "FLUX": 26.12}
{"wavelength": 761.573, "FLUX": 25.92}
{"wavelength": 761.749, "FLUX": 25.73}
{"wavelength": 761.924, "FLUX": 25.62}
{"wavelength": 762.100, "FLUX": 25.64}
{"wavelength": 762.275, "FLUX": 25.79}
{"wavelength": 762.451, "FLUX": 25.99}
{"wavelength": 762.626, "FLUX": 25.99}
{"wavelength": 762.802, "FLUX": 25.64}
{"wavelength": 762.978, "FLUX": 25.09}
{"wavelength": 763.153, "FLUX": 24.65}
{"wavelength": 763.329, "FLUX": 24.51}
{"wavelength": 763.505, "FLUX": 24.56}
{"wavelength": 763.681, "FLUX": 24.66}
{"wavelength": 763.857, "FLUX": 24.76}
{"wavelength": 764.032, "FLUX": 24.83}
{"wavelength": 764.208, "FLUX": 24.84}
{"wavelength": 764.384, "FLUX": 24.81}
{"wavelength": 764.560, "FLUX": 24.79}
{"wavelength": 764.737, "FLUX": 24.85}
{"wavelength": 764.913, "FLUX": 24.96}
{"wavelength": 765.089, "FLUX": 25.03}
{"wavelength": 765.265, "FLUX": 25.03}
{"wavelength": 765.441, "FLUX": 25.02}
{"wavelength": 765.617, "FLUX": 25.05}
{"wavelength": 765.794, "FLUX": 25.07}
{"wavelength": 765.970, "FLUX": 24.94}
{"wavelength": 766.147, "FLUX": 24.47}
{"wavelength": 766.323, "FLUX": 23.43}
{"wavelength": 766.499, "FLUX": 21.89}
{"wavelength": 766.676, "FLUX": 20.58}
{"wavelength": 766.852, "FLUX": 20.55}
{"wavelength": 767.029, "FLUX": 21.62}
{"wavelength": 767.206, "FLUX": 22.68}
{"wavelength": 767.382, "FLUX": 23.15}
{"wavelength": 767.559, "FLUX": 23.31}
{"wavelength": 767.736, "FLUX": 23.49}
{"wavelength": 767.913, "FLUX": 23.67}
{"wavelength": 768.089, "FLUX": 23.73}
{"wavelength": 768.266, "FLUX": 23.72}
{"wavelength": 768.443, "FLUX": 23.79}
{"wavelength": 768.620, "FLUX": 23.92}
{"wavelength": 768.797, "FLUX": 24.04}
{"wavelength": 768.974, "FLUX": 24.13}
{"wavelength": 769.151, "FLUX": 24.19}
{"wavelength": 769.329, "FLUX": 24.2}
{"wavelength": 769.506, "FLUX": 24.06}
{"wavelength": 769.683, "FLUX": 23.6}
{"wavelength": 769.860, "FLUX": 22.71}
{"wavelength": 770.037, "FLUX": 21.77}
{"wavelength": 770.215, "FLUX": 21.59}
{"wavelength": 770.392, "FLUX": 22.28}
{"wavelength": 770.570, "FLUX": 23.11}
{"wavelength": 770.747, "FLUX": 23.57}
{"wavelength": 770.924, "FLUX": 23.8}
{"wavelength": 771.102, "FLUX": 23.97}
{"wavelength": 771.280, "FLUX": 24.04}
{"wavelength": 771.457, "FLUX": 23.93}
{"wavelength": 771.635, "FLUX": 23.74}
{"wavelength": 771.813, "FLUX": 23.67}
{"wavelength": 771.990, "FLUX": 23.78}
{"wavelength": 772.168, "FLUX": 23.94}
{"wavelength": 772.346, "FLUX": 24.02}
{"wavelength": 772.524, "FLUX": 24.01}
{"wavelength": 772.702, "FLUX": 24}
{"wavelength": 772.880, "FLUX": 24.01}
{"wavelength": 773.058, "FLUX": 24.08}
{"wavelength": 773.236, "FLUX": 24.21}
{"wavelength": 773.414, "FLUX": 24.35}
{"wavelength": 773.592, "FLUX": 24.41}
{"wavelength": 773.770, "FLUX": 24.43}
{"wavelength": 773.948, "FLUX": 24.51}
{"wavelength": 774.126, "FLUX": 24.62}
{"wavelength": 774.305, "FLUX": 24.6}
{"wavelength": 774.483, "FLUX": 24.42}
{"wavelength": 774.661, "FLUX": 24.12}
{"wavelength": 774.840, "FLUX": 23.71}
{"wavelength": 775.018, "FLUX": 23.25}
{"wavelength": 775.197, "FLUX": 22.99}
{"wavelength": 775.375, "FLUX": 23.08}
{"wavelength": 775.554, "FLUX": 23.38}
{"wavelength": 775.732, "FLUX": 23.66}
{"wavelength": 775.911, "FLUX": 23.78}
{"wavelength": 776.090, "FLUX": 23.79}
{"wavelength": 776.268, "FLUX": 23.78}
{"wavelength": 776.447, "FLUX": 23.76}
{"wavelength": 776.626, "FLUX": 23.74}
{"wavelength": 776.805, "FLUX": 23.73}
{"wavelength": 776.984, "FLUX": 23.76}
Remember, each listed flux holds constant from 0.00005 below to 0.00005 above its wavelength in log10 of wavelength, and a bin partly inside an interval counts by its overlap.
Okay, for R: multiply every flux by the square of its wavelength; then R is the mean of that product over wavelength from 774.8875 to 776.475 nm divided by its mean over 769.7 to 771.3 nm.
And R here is 1.0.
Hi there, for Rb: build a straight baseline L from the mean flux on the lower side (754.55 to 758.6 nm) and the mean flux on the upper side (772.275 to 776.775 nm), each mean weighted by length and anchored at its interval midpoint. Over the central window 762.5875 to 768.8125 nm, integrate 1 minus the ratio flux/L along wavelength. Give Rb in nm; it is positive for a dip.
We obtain 0.30 nm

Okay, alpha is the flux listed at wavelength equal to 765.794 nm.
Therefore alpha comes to 25.07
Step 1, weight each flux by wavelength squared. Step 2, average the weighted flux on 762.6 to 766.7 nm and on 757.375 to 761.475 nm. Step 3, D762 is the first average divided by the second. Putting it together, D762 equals 1.0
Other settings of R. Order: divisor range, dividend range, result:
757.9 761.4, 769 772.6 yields 0.93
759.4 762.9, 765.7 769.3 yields 0.92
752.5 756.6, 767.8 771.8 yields 0.92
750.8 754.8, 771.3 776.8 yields 0.96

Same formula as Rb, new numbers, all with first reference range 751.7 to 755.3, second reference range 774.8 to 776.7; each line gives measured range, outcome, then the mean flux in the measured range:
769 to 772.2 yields 0.10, 23.4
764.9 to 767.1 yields 0.11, 23.6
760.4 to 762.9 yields -0.06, 26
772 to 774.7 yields -0.04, 24.2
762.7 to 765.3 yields 0.02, 24.9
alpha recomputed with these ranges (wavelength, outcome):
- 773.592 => 24.41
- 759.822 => 25.61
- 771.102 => 23.97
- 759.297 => 25.38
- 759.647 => 25.57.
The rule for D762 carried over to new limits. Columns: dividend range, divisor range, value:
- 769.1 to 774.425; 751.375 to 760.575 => 0.94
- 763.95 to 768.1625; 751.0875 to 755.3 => 0.93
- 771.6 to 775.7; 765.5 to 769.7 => 1.04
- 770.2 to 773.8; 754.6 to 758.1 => 0.93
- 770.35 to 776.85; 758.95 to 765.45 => 0.97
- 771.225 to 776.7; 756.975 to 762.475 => 0.95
